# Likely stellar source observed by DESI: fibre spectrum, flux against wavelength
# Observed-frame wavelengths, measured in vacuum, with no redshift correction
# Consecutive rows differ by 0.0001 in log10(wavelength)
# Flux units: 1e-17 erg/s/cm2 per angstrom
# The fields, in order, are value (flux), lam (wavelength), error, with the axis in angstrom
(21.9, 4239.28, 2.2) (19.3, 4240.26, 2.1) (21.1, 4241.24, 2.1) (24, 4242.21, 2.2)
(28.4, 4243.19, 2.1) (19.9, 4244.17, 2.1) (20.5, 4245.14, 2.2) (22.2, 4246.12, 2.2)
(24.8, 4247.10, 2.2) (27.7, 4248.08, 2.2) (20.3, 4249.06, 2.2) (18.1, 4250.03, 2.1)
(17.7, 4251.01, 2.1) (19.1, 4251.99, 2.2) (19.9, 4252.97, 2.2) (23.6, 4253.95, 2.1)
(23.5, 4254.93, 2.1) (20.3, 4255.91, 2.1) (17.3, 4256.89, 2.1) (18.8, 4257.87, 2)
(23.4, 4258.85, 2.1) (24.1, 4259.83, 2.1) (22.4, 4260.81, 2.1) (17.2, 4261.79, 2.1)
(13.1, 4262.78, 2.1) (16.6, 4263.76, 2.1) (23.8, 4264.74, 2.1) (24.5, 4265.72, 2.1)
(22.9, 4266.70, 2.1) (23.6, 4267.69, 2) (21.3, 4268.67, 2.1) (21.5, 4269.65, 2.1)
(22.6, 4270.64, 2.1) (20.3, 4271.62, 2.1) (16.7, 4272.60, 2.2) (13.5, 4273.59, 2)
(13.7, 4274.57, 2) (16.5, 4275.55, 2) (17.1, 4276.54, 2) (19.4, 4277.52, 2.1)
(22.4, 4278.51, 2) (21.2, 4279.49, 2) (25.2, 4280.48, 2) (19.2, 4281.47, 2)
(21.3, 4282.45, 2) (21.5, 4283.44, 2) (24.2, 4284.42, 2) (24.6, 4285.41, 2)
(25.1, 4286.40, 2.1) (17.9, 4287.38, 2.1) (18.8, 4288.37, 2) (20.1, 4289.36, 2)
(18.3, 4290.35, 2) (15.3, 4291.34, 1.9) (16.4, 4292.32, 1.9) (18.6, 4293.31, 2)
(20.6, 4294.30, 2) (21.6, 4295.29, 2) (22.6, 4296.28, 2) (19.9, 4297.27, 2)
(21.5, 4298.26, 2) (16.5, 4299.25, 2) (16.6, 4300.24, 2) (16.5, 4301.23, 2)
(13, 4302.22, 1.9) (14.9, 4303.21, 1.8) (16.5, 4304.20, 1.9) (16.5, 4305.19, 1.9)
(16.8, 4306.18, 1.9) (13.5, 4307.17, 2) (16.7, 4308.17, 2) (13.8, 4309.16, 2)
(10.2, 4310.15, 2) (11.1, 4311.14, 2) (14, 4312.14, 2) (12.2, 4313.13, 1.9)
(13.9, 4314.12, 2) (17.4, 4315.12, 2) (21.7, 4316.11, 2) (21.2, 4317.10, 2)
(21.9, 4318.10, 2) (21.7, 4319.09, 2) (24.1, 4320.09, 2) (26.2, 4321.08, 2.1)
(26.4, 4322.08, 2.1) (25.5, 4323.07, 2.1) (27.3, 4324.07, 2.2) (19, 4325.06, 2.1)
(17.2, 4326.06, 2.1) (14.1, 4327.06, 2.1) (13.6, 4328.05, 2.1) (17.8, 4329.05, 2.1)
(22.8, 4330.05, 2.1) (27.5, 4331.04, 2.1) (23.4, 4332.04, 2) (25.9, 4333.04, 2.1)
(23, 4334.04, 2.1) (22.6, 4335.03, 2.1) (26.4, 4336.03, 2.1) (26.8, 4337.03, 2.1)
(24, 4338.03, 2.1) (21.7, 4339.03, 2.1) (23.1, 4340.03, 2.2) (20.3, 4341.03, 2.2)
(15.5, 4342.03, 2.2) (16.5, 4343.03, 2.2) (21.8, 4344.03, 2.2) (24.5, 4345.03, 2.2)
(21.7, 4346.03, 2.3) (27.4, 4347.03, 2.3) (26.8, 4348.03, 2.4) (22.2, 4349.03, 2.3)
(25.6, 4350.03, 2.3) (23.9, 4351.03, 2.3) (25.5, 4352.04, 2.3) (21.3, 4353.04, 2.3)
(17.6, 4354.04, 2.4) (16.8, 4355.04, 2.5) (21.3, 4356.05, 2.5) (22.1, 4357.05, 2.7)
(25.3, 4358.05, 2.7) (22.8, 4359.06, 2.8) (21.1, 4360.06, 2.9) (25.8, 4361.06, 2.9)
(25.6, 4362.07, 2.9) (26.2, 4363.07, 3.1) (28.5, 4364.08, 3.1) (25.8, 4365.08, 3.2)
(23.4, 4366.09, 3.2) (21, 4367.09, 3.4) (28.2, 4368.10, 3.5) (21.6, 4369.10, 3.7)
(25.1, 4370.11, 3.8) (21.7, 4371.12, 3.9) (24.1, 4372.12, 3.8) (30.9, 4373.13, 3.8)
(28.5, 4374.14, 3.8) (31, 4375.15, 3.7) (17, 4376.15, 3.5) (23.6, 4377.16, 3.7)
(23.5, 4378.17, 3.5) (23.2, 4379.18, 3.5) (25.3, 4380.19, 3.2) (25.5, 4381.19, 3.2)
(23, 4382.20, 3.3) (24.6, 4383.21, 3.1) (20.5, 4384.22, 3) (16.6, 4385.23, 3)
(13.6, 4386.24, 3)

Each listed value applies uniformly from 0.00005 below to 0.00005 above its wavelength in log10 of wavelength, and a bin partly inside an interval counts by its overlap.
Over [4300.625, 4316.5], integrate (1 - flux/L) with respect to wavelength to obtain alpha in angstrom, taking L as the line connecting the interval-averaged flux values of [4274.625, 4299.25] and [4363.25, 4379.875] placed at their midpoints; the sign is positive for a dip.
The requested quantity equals 4.8 angstrom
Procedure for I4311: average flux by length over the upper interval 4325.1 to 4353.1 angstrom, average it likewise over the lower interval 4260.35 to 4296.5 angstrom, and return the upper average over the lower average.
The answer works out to 1.1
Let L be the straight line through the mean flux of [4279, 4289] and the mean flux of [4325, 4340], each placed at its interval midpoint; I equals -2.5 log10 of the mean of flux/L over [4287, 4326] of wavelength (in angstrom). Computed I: 0.19 mag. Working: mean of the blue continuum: 21.9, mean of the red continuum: 21.8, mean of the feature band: 18.4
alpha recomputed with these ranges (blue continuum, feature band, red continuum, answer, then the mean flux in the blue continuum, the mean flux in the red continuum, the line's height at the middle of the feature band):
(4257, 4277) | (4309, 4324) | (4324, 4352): 1.6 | 19.6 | 22.2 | 21.4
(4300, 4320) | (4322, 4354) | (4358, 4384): -3.8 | 16.2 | 24.6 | 20.1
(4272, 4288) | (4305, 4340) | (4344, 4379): 3.4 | 20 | 24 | 22.1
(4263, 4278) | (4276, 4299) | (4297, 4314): -4.1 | 19.5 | 15.2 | 17.4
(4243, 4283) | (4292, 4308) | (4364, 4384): 3.1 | 20.6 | 24.6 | 21.9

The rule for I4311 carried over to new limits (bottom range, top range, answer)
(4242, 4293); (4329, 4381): 1.15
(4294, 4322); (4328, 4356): 1.27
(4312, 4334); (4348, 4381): 1.15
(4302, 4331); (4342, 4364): 1.26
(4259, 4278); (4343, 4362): 1.17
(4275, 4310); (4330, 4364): 1.23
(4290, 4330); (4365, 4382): 1.36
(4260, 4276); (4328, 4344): 1.14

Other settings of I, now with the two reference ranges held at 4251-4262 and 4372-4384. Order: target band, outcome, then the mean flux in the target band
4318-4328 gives 0.05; 22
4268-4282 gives 0.11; 19.4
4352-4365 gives 0.06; 23.1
